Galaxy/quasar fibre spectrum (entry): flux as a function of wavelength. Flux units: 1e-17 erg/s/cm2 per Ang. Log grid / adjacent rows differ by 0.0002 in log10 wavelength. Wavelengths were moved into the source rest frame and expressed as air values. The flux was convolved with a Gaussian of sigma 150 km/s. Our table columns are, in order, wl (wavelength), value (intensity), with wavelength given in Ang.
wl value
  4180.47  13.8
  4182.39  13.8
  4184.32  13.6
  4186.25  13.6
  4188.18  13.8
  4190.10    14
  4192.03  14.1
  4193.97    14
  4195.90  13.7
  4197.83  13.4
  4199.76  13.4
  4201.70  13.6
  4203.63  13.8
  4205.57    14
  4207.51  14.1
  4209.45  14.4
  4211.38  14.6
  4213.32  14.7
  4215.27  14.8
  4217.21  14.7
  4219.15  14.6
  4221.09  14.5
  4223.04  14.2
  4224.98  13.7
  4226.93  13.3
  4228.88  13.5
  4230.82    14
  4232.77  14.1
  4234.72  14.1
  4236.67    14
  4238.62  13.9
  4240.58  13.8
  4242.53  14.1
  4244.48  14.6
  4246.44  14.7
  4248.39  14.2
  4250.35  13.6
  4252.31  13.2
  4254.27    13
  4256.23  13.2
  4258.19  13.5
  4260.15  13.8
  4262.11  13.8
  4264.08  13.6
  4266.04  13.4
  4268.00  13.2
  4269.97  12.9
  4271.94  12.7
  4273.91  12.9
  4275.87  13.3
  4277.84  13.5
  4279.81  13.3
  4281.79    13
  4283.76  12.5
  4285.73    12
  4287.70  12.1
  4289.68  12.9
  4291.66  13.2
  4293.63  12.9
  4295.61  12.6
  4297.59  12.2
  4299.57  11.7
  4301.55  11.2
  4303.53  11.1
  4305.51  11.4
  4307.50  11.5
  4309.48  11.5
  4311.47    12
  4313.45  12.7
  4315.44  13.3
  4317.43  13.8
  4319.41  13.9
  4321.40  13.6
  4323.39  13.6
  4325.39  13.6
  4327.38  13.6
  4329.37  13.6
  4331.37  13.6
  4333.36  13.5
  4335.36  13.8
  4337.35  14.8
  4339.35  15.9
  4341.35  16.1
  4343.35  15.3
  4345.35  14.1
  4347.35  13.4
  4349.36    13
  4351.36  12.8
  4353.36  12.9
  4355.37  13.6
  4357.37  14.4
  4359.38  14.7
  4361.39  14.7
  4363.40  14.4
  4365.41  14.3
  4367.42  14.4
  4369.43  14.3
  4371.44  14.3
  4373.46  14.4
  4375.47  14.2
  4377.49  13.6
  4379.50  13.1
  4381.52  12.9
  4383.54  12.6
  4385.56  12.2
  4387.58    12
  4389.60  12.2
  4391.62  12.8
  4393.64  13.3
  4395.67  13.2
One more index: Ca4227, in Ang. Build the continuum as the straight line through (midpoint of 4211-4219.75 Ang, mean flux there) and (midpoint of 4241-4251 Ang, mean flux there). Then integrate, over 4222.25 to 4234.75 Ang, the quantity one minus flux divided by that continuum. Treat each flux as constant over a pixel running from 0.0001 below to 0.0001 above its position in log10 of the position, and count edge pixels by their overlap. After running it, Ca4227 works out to 0.58 Ang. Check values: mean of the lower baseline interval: 14.7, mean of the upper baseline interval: 14.2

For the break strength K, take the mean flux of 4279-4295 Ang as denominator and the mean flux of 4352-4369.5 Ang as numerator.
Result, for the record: 1.11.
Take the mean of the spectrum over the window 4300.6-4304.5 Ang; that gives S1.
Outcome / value 11.2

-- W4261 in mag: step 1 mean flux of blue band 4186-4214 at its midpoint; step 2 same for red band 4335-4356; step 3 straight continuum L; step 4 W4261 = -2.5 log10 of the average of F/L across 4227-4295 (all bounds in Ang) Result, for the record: 0.049 mag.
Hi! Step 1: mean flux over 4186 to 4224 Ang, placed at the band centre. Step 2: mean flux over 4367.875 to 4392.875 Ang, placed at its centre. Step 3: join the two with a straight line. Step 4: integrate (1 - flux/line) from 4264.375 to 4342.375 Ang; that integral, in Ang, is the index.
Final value 3.3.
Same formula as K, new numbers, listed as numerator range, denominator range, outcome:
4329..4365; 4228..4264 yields 1.02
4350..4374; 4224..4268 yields 1.02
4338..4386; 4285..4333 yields 1.11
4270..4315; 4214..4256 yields 0.88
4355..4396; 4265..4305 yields 1.08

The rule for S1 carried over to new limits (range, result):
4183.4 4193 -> 13.8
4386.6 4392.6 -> 12.3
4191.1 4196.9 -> 13.9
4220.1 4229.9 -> 13.8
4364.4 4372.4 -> 14.3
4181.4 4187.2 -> 13.7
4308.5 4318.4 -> 12.7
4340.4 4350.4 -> 14.4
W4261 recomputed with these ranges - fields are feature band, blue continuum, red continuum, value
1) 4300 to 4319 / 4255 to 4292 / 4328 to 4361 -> 0.13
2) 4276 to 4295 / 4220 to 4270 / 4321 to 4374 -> 0.09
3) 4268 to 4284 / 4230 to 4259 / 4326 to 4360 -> 0.07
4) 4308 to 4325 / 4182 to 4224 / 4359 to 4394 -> 0.06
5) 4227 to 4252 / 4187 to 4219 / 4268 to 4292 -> -0.04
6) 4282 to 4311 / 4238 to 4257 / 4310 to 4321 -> 0.10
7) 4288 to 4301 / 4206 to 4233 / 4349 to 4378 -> 0.13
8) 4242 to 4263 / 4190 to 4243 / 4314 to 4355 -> 0.02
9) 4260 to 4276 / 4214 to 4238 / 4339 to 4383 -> 0.07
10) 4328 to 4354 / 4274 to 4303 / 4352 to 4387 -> -0.06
